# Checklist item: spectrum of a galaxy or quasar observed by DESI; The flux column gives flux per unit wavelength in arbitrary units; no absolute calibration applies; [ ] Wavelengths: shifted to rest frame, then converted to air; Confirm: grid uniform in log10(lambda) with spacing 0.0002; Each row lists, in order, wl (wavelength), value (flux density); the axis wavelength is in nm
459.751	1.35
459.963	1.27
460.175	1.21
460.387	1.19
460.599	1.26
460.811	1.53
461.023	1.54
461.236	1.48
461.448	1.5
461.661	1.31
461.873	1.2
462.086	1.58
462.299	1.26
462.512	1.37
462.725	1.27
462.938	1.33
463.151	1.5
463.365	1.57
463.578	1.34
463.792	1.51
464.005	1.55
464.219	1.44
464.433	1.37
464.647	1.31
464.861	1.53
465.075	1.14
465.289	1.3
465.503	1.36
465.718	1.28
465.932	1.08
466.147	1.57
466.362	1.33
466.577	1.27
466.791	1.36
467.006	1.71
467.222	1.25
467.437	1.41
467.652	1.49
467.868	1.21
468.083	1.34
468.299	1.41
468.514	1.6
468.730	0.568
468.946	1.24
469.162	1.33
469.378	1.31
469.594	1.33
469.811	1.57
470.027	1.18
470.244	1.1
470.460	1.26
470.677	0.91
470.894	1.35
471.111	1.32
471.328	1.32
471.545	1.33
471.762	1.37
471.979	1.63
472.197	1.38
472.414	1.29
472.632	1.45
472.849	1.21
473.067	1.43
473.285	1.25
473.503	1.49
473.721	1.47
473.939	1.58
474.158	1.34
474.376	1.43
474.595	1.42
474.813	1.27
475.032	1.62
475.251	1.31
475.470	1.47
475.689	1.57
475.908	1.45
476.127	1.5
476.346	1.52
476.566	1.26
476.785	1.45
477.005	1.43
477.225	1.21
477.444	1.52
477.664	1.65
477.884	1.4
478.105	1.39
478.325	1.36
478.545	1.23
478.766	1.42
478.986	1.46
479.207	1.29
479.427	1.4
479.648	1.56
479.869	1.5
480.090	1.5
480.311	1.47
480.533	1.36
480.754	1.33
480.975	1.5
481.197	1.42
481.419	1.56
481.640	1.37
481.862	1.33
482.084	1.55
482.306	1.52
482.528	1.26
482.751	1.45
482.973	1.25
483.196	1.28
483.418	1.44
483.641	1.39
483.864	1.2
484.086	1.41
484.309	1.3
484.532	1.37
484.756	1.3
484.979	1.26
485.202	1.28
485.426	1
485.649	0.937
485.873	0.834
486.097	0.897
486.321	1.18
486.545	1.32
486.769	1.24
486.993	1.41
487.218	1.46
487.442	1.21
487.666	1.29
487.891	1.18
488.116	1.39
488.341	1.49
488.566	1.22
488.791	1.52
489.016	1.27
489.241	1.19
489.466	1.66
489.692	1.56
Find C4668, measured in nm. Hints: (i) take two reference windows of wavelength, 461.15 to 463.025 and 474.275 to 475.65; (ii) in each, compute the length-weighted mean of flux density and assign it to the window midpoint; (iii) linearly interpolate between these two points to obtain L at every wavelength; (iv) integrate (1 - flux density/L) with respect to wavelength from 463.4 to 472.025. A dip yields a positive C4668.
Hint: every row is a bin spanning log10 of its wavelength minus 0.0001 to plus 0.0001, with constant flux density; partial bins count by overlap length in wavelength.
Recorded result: 0.38 nm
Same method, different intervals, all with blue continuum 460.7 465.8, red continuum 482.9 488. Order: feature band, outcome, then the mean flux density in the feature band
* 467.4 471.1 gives 0.23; 1.27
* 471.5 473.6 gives -0.08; 1.38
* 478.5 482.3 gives -0.48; 1.43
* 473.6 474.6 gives -0.10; 1.45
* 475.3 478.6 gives -0.33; 1.43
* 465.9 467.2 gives -0.02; 1.39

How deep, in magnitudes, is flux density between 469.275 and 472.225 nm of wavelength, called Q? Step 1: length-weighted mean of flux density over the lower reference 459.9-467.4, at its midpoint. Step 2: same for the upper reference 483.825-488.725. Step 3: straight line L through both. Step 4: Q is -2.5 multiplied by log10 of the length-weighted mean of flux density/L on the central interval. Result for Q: 0.018 mag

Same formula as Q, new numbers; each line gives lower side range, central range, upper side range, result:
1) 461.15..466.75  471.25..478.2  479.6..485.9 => -0.05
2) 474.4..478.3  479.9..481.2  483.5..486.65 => -0.09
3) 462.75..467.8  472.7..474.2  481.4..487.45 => -0.05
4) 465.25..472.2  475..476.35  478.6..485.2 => -0.10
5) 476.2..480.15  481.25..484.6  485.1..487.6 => -0.09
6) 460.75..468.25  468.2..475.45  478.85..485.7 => 0.03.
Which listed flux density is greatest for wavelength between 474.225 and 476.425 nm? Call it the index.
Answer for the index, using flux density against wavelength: 1.62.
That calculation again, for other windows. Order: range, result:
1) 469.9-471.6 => 1.35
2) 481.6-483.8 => 1.55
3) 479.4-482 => 1.56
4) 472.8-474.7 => 1.58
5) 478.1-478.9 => 1.42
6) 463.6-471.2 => 1.71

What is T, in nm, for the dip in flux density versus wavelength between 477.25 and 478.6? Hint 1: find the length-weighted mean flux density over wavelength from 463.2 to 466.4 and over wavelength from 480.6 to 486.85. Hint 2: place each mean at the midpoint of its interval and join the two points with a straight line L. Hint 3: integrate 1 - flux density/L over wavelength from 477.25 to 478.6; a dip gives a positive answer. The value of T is -0.10 nm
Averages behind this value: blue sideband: 1.38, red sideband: 1.29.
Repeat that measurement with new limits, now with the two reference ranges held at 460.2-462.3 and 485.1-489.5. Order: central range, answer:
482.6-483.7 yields -0.08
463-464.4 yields -0.10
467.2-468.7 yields -0.01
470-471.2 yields 0.13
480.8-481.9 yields -0.14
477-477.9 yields -0.11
